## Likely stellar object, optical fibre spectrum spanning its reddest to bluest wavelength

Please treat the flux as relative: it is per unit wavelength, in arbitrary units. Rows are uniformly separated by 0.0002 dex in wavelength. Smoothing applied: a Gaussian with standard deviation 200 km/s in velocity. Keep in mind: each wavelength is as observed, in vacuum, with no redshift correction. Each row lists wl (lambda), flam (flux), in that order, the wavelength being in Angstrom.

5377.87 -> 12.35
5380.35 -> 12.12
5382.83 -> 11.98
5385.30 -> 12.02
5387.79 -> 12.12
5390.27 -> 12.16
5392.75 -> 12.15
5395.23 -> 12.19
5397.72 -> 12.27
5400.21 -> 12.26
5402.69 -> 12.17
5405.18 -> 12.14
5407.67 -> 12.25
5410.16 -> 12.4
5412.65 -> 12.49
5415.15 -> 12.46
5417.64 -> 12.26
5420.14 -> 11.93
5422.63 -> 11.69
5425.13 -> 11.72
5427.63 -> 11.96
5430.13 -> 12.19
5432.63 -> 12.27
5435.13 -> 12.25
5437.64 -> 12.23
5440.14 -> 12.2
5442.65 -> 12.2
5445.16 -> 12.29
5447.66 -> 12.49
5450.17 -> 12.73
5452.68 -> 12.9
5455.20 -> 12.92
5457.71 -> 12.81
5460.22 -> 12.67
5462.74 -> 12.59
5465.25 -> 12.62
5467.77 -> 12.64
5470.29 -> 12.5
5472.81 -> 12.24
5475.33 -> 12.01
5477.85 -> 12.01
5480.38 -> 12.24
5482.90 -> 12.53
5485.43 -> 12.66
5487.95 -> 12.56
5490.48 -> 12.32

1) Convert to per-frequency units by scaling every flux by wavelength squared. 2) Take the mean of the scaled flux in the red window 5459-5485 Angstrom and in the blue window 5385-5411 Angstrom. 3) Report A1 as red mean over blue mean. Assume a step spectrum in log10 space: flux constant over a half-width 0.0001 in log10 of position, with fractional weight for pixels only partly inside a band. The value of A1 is 1.0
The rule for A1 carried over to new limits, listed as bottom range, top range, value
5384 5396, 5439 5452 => 1.04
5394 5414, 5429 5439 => 1.01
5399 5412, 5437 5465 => 1.04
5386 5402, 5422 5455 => 1.02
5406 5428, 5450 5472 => 1.06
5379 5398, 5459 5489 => 1.06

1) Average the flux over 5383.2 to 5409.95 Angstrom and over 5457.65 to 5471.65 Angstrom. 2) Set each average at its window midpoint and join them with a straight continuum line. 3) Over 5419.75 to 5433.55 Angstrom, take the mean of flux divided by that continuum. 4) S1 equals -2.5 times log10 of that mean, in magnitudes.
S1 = 0.037 mag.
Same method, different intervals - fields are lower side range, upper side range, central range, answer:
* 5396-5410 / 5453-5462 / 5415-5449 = 0.034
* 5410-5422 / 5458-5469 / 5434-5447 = 0.019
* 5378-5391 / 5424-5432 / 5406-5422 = -0.022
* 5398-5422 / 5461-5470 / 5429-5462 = 0.000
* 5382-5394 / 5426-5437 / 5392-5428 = -0.003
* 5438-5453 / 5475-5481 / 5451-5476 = -0.032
